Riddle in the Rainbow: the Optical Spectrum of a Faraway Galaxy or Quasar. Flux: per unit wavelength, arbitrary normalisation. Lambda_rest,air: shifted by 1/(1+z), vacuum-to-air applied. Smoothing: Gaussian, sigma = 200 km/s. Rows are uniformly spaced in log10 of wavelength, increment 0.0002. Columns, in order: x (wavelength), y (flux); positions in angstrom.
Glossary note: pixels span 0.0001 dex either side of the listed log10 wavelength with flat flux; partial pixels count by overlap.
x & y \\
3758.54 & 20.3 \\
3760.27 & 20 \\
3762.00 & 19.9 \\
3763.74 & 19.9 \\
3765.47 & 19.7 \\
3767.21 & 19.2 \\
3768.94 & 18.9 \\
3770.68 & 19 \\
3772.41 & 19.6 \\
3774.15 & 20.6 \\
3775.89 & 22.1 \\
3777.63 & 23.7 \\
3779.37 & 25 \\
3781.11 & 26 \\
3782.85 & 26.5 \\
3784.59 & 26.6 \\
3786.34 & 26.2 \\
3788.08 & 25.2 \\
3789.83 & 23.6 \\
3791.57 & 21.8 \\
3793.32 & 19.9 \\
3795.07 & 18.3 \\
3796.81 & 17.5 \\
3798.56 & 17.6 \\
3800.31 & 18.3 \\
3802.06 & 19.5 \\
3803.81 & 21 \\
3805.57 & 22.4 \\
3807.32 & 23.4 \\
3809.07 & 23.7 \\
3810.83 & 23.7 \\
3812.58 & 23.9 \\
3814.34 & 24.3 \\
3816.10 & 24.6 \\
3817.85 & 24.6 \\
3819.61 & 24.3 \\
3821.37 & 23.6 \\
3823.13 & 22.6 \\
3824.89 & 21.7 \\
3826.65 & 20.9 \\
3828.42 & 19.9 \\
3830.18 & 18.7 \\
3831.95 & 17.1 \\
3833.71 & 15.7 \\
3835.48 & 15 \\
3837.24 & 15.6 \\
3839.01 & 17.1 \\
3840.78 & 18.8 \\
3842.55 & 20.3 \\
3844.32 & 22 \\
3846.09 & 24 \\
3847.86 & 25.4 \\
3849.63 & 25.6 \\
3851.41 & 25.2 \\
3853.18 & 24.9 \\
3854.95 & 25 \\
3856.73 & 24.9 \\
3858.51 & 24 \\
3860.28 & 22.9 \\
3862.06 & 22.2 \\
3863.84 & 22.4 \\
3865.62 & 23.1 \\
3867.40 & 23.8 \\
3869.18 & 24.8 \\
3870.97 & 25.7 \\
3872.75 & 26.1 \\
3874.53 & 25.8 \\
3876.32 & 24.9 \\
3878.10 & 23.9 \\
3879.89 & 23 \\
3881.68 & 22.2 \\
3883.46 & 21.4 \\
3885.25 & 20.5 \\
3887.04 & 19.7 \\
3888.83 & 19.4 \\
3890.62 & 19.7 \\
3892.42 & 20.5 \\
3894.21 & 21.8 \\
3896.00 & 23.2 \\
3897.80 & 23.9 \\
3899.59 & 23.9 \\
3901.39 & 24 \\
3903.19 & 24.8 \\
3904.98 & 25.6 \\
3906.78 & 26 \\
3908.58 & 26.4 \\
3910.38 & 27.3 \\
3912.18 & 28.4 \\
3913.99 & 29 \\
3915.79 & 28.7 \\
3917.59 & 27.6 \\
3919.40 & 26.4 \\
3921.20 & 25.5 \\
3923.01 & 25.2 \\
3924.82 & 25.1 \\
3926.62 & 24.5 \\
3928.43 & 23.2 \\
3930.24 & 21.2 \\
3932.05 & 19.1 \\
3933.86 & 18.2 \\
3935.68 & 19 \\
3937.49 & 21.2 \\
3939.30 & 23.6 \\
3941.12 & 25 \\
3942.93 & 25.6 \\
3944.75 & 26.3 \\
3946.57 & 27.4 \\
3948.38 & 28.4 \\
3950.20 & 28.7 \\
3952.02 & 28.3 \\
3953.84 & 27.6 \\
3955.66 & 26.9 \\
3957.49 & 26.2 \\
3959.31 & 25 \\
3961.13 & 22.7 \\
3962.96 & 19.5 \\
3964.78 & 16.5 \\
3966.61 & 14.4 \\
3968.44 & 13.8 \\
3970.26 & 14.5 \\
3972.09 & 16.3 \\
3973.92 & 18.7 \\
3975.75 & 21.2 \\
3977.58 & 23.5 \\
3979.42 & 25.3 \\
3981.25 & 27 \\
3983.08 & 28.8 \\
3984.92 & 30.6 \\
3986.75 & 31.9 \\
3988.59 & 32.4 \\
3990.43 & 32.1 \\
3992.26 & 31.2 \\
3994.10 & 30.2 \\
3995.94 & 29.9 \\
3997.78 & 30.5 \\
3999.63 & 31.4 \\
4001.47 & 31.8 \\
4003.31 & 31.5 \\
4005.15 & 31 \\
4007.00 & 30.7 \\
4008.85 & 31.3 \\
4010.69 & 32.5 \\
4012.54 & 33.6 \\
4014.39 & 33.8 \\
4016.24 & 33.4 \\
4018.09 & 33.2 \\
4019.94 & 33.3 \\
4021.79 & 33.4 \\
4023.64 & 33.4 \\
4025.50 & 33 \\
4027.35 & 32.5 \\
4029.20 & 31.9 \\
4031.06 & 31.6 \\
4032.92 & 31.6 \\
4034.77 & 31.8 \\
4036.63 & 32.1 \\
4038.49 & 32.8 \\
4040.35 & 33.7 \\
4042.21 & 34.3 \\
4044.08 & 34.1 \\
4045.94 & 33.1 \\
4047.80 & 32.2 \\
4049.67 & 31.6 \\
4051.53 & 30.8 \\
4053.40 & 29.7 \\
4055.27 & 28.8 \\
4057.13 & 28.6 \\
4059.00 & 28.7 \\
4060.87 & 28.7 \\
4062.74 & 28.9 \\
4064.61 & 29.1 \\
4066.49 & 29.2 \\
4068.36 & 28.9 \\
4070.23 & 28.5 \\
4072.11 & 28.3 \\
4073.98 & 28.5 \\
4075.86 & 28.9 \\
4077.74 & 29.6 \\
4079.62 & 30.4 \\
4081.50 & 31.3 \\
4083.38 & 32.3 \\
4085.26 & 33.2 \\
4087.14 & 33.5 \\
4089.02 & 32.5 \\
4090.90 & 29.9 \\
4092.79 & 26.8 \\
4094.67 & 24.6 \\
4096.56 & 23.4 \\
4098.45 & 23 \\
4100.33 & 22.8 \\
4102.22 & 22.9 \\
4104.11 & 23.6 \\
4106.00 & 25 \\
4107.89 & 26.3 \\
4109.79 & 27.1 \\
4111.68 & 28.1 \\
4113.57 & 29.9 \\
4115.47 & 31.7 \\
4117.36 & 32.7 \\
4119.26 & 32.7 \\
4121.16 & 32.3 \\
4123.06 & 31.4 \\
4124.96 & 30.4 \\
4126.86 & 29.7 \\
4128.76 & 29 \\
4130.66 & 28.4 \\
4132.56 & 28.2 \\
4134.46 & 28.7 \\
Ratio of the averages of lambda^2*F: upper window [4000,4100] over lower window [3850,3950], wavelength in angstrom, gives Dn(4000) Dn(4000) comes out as 1.38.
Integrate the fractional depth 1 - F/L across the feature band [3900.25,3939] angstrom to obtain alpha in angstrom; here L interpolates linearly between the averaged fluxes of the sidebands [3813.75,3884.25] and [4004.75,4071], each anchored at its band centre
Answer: 1.85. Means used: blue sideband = 22.5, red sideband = 31.6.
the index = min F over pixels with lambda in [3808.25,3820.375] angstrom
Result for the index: 23.7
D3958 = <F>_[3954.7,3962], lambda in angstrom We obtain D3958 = 25.2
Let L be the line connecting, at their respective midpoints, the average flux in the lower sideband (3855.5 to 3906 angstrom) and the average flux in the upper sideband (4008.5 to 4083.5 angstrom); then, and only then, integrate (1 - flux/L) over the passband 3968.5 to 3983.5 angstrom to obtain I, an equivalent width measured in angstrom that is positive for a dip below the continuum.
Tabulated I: 3.6 angstrom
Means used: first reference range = 23.2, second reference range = 31.3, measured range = 21.2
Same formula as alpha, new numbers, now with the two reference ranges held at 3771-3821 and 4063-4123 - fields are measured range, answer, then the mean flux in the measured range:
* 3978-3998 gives -2.48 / 29.8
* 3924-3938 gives 2.17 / 21.4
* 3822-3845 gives 4.40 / 18.9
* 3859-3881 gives 0.08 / 24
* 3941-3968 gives 1.52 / 24.4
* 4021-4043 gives -4.21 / 32.7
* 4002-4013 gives -1.95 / 31.7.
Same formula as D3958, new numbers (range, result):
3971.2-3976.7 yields 18.8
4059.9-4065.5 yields 28.9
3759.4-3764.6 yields 19.9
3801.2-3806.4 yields 20.9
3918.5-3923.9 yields 25.7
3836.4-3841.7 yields 17.2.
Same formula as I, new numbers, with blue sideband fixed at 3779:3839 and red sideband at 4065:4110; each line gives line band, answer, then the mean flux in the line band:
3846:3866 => -1.30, 24.2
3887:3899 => 1.12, 21.3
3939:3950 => -0.73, 26.4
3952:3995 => 1.88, 24.3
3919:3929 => -0.30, 25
